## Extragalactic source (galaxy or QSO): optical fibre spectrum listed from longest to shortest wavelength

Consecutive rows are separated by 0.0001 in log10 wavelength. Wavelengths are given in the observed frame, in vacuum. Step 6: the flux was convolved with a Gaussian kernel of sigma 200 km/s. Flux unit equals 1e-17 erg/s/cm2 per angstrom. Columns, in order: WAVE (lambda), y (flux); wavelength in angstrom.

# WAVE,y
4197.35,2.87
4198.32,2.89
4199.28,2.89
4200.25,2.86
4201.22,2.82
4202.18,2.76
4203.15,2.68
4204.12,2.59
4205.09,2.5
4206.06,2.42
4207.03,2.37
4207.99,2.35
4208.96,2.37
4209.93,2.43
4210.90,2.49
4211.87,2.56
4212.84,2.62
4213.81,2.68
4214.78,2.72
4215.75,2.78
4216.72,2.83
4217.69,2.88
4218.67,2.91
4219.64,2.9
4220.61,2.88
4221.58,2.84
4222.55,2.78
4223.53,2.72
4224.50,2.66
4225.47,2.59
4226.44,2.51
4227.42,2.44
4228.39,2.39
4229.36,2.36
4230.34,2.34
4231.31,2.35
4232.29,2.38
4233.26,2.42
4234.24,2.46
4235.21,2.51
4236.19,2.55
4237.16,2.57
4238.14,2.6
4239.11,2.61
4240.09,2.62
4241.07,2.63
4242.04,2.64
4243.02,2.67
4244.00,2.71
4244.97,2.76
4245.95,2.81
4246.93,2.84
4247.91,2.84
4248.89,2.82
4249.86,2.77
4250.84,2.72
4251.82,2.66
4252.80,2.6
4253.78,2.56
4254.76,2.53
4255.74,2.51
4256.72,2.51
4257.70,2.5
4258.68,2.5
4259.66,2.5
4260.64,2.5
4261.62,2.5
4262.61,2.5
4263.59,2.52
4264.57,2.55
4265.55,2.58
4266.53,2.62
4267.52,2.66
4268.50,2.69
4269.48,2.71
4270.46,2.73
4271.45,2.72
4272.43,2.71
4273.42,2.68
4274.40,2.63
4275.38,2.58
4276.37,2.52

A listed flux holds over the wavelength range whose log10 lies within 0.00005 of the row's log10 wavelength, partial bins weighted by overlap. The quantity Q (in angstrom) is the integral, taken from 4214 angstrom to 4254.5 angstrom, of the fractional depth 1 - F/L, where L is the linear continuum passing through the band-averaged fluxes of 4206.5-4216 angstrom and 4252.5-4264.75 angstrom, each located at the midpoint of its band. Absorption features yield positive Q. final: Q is -2.0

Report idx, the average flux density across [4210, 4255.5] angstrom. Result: 2.64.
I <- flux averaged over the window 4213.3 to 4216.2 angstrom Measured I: 2.73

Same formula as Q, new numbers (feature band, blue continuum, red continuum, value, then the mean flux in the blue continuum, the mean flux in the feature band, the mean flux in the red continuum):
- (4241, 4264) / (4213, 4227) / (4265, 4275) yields 0.6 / 2.76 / 2.63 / 2.67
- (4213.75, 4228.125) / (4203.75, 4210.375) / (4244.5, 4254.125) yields -1.2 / 2.43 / 2.74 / 2.74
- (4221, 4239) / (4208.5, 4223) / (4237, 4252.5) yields 1.2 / 2.71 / 2.53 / 2.71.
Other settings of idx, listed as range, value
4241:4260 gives 2.66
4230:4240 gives 2.49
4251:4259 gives 2.55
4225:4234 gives 2.42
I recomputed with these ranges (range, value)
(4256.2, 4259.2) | 2.5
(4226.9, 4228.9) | 2.42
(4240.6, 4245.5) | 2.69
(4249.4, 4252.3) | 2.71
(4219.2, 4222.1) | 2.88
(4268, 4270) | 2.71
